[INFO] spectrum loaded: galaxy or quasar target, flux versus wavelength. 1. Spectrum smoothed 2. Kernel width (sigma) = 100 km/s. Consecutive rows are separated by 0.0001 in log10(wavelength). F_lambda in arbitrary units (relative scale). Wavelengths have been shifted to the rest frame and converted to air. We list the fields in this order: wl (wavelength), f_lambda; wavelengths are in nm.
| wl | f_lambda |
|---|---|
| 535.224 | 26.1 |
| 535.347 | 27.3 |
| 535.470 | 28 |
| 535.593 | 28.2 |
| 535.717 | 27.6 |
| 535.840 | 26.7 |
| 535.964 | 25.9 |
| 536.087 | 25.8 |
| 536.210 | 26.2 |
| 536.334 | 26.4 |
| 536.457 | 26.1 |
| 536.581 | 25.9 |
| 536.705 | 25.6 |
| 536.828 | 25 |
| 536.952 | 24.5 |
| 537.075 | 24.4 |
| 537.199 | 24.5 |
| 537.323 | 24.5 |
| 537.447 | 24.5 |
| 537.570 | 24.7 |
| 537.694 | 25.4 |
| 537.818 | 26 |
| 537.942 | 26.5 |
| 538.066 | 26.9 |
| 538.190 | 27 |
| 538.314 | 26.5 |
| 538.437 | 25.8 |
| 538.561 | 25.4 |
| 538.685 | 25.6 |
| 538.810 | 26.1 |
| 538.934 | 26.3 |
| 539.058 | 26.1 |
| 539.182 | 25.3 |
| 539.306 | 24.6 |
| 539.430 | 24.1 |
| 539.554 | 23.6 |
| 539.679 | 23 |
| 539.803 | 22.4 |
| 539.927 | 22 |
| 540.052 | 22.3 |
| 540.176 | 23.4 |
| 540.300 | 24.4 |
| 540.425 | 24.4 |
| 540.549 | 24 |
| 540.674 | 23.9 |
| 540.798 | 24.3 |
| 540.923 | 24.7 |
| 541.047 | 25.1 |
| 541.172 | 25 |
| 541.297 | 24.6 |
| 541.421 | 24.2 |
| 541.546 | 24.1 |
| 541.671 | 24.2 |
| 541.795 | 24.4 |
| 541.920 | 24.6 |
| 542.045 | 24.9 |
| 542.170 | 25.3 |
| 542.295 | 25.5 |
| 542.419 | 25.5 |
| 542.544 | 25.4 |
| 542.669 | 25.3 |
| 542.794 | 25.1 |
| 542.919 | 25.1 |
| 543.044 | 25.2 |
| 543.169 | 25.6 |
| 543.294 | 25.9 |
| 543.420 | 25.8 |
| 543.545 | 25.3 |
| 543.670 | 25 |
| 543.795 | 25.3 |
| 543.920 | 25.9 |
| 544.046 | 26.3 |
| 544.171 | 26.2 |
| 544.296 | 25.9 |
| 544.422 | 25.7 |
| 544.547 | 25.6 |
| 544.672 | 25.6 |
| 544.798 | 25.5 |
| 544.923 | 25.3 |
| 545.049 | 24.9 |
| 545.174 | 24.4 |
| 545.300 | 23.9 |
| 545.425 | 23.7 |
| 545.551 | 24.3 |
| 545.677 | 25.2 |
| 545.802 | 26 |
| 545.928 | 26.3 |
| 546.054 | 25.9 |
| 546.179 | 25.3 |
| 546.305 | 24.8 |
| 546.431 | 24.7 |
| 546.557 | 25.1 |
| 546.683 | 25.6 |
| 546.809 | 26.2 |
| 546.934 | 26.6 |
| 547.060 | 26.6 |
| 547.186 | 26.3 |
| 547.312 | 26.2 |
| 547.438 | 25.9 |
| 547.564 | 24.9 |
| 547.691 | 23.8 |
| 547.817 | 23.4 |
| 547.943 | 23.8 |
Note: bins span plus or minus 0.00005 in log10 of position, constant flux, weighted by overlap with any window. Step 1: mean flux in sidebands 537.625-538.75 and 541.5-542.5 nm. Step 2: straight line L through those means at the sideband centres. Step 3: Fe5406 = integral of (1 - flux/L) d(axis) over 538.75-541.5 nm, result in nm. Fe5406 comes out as 0.13 nm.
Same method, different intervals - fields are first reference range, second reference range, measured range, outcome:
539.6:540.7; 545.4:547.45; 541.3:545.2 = -0.13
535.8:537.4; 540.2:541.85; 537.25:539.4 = -0.06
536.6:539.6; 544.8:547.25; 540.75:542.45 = 0.04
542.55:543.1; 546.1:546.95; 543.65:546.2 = 0.00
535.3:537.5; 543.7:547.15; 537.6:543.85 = 0.19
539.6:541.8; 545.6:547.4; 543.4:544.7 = -0.04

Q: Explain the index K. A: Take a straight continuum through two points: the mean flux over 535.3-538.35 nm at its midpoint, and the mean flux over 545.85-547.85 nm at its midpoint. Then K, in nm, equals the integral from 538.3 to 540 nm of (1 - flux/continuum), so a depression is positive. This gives 0.08 nm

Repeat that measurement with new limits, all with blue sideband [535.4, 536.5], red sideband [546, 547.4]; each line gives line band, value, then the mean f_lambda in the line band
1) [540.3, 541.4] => 0.08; 24.5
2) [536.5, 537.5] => 0.07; 24.9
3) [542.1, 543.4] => 0.04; 25.4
